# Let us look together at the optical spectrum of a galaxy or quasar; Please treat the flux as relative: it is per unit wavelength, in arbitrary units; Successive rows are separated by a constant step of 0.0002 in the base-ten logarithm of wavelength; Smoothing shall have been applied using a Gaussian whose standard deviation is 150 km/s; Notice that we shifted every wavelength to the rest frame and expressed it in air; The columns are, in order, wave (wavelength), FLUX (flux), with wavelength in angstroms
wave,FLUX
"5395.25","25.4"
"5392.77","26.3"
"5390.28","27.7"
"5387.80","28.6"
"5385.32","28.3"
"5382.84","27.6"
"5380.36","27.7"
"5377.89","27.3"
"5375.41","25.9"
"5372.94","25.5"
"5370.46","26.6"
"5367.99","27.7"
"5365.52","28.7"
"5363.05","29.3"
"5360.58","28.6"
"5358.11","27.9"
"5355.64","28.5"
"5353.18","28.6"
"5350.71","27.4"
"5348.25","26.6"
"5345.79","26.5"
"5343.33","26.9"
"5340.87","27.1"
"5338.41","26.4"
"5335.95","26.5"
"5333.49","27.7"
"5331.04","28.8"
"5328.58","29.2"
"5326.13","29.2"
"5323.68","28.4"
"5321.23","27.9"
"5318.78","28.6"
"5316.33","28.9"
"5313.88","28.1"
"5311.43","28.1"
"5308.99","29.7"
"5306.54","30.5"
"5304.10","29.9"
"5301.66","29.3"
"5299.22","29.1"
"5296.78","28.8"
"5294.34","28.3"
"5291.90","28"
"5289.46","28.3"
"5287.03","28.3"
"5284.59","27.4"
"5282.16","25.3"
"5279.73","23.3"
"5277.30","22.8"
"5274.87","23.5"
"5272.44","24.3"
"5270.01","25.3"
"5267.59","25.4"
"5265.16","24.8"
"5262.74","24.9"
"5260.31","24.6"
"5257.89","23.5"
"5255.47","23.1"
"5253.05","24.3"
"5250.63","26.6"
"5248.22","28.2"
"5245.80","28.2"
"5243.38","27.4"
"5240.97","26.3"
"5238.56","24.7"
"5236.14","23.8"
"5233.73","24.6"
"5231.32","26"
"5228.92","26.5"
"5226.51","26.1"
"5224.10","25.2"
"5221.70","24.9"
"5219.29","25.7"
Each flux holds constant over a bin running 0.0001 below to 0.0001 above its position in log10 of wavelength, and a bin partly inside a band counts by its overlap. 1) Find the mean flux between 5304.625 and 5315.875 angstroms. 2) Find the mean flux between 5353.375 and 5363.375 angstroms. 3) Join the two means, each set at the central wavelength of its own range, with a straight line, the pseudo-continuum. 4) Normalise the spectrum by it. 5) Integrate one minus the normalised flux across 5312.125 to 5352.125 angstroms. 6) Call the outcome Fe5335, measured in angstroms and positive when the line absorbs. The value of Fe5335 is 1.5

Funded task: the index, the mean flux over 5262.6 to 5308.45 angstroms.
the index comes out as 26.8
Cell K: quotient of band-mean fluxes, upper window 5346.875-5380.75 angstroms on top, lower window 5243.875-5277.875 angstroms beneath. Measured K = 1.10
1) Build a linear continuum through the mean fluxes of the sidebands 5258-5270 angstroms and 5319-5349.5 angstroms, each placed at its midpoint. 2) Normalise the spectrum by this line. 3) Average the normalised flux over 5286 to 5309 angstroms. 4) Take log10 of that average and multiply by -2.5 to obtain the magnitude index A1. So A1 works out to -0.11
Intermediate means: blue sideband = 24.8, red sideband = 27.6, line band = 29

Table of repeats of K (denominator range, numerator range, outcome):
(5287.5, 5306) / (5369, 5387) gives 0.94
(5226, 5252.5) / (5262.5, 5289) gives 0.96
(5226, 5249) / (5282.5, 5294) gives 1.06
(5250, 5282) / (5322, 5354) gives 1.14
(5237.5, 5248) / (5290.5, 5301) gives 1.07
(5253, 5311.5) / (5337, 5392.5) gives 1.04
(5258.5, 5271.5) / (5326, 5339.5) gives 1.12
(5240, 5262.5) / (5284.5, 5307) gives 1.12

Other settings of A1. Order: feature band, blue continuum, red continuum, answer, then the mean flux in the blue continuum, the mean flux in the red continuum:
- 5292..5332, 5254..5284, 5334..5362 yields -0.12 mag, 24.3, 27.4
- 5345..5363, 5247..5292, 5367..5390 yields -0.04 mag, 25.3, 27.3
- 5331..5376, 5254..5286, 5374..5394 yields -0.03 mag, 24.5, 27.4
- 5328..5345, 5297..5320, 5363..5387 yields 0.04 mag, 29.1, 27.4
